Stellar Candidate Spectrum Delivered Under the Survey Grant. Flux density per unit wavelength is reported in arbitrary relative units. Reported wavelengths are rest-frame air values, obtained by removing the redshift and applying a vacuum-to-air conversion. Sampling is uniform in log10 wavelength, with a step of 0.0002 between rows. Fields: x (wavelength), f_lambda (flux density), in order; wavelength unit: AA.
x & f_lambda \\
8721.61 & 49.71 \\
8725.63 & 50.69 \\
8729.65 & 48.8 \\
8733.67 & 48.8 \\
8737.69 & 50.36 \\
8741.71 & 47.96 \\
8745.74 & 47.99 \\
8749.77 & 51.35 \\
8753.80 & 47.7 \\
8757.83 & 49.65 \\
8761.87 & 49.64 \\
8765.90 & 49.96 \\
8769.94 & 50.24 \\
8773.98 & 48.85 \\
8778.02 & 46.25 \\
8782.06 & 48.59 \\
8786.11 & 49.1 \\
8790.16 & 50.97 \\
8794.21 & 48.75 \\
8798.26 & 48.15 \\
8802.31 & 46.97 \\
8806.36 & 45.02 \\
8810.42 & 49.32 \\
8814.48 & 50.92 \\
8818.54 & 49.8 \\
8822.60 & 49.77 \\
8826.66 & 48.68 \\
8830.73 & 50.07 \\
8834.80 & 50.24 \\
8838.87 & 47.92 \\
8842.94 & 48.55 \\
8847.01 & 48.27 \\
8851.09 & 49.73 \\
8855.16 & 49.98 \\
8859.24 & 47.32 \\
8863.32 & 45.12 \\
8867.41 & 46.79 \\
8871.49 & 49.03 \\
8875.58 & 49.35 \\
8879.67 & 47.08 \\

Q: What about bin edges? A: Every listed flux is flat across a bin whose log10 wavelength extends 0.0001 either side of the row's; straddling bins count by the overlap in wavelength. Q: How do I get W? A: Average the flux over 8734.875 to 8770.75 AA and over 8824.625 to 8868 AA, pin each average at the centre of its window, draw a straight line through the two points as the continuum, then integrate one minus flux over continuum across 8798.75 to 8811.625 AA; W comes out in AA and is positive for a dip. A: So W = 0.5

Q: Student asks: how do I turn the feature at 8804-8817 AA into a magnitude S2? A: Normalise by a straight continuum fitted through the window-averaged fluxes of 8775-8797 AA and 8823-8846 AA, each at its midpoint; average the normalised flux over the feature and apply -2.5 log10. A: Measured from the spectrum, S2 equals 0.01 mag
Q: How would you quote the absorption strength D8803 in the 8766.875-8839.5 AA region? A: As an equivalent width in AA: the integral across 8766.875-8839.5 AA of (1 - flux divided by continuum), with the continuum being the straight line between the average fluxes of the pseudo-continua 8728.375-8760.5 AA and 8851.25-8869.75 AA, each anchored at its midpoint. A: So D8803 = -0.86 AA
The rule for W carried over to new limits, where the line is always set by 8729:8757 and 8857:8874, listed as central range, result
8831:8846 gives -0.5 AA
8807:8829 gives -0.7 AA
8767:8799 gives -0.3 AA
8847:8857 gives -0.5 AA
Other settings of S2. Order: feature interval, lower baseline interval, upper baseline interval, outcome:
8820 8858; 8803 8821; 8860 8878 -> -0.02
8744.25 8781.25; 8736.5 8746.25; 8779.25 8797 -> 0.00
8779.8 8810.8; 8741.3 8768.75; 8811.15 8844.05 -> 0.02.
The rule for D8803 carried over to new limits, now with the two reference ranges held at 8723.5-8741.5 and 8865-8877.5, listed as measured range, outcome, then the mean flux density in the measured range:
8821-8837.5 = -0.3 AA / 49.6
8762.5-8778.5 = 0.0 AA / 49.2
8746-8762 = 0.0 AA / 49.4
